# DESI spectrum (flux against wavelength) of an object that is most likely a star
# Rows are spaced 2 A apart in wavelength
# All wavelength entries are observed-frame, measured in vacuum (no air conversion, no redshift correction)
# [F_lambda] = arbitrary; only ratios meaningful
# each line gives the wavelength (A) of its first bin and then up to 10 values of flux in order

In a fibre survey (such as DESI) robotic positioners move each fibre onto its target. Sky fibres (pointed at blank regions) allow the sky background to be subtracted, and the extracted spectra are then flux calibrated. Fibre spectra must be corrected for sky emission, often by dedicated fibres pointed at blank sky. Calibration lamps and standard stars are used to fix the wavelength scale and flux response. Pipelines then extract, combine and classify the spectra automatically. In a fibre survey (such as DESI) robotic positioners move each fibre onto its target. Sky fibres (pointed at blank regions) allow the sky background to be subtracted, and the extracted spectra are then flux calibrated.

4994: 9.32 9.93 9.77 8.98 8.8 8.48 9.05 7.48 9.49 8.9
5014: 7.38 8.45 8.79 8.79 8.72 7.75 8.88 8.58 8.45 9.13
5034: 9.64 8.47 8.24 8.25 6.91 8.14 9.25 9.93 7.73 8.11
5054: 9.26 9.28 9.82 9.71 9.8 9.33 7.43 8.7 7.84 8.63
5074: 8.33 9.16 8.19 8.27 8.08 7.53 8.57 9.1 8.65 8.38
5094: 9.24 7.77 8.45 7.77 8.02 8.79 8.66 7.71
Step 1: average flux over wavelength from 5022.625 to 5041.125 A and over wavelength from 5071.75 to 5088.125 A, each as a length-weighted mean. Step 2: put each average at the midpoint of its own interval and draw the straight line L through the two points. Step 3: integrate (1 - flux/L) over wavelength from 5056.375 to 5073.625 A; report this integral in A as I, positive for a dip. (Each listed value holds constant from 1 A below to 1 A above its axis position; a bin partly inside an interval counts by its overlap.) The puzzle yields -0.9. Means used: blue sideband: 8.59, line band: 8.9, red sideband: 8.38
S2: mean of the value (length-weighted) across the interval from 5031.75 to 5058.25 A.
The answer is 8.68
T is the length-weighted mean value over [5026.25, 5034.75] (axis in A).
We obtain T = 8.92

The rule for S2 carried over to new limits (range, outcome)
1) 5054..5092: 8.7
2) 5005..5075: 8.65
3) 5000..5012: 8.71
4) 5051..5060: 9.18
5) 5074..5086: 8.28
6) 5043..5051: 8.76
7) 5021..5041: 8.61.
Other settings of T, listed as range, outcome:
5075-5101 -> 8.4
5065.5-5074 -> 8.21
